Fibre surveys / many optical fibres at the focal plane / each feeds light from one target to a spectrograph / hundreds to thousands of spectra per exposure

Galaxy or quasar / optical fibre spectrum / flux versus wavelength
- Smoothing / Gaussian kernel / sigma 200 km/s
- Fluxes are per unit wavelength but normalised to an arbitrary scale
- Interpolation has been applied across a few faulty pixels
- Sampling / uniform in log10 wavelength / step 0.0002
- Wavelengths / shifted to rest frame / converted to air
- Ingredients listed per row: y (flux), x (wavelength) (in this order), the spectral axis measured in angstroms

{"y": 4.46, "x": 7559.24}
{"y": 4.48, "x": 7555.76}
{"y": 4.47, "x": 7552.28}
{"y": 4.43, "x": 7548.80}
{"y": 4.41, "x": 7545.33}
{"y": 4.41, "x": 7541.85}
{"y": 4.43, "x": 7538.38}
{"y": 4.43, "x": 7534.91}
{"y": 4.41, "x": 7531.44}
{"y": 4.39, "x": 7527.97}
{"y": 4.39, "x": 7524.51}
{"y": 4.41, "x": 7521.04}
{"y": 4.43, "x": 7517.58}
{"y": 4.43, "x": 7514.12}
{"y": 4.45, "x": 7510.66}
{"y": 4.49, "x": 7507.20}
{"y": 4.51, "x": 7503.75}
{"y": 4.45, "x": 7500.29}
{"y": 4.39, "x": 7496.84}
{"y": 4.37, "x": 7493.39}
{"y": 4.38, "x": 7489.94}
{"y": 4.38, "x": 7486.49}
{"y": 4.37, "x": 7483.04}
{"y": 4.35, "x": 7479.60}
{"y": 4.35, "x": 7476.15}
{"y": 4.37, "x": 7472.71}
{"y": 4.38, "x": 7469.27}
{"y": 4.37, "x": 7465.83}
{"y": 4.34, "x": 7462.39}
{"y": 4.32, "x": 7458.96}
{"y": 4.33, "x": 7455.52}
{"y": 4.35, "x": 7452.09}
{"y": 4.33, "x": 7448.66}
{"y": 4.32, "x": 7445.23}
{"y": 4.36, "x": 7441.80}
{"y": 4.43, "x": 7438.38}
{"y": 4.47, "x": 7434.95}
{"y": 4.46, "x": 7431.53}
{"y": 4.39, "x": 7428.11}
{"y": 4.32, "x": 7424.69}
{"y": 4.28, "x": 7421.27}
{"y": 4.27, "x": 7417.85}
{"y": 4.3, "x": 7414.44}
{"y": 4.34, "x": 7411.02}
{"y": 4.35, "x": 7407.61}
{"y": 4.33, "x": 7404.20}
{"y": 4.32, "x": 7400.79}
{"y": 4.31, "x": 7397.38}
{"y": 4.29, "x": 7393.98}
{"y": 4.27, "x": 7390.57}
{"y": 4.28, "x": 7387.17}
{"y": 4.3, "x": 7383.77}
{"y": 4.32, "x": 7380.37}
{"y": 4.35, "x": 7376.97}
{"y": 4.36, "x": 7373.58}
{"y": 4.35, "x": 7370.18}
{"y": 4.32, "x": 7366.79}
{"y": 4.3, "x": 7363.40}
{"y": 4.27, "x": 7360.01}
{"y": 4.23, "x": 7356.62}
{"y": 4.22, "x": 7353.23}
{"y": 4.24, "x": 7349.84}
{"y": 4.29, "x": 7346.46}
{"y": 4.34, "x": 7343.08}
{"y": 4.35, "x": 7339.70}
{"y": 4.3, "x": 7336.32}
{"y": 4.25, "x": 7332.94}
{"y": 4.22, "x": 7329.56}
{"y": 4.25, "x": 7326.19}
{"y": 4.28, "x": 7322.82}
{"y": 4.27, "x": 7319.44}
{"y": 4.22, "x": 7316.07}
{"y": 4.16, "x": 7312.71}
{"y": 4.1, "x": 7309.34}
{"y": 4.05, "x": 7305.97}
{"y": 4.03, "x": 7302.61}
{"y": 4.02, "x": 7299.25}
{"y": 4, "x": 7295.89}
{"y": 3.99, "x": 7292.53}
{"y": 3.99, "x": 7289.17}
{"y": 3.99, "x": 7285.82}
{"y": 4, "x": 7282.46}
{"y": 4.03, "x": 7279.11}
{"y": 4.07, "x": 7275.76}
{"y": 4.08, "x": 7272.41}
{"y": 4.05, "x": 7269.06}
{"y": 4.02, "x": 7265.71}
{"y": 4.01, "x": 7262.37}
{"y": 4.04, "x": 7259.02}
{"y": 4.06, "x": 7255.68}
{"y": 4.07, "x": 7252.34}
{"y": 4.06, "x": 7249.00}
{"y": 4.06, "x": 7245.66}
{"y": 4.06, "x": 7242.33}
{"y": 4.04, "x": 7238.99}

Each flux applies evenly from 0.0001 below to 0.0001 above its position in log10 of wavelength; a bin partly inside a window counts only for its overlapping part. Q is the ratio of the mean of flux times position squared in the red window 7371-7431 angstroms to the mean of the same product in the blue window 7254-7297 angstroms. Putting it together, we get 1.11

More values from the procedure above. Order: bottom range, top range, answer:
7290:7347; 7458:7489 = 1.09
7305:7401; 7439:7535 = 1.07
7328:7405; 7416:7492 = 1.04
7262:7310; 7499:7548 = 1.17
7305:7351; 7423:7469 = 1.06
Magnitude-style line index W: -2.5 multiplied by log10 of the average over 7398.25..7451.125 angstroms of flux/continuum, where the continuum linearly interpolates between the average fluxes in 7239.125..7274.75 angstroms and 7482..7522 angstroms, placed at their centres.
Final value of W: -0.01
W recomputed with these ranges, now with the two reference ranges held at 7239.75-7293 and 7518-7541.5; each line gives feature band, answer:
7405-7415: -0.02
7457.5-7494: -0.01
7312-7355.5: -0.03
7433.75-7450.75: -0.02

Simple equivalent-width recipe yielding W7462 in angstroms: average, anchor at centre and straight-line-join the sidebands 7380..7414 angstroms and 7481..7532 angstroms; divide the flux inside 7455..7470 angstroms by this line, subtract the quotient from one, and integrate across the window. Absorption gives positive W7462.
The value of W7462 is 0.1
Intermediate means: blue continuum 4.31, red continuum 4.42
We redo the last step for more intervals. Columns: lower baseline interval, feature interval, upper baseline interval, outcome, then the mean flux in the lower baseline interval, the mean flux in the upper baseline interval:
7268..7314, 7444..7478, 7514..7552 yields -0.33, 4.04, 4.42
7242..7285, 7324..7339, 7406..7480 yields -0.36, 4.05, 4.35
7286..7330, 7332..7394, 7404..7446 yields -1.00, 4.12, 4.36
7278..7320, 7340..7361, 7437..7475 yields -0.57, 4.06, 4.35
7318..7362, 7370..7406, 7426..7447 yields 0.17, 4.27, 4.4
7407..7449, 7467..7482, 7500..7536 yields 0.12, 4.36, 4.43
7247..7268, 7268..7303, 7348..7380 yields 0.74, 4.04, 4.29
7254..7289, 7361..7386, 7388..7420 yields -0.48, 4.03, 4.31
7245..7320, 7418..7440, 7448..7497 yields -0.48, 4.06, 4.36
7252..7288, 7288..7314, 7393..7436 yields 0.38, 4.04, 4.34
